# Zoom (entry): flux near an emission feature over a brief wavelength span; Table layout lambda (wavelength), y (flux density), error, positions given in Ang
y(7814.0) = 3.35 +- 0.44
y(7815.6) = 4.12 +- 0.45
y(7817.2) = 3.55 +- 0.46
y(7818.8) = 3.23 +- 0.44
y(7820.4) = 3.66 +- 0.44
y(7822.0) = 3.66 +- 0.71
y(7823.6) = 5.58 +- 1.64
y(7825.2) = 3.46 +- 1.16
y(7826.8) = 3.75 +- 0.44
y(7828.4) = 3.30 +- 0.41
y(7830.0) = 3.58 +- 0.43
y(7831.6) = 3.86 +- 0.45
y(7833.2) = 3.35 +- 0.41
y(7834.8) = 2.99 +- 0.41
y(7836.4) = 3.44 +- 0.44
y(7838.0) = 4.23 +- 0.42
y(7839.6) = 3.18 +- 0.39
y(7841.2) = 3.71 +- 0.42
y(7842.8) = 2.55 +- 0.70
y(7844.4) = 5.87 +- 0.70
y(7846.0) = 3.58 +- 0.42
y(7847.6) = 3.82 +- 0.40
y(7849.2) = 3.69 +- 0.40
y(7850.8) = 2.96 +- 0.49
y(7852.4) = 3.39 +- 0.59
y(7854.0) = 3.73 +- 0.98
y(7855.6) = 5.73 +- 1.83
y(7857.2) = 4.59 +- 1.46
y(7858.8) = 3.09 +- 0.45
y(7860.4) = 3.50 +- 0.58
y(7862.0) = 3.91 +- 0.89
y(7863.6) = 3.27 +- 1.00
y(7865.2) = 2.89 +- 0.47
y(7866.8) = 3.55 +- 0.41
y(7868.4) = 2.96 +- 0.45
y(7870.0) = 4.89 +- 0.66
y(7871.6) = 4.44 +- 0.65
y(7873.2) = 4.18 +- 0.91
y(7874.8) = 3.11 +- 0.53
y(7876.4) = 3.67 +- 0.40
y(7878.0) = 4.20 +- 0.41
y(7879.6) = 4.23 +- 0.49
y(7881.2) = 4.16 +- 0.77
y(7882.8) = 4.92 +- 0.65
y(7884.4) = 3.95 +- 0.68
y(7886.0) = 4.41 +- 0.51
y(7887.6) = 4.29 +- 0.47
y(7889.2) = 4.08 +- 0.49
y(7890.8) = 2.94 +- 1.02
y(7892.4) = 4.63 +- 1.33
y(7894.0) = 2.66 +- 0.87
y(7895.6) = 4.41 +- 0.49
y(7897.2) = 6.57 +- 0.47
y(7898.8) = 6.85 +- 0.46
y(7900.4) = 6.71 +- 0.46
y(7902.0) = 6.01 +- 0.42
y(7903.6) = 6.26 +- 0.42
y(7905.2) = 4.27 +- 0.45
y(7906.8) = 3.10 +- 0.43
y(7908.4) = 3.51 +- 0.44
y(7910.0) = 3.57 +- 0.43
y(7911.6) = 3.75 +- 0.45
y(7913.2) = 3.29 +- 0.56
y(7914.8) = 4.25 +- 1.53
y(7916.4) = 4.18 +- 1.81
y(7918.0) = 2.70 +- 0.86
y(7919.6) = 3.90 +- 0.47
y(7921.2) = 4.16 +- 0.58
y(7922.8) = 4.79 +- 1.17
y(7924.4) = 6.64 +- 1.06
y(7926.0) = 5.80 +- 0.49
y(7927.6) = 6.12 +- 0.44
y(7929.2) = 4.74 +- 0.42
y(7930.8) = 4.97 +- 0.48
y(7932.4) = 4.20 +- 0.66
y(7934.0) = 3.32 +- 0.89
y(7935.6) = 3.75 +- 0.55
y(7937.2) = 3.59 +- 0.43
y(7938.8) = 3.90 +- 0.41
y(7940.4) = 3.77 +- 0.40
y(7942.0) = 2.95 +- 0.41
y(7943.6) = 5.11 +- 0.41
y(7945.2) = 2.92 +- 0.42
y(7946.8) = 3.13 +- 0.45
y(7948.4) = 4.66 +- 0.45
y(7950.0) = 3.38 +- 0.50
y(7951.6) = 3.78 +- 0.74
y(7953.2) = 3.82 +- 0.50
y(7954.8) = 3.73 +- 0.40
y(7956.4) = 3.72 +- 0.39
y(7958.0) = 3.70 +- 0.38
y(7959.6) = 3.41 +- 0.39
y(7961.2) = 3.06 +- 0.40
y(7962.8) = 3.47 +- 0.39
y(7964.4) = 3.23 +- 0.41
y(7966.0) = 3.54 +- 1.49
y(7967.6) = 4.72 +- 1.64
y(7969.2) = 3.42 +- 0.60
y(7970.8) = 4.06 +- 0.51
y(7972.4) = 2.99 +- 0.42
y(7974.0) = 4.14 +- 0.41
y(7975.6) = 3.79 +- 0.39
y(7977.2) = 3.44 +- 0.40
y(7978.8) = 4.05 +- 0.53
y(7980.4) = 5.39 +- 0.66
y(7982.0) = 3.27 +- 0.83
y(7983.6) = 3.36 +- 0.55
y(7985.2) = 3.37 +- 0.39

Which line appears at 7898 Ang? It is H-alpha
